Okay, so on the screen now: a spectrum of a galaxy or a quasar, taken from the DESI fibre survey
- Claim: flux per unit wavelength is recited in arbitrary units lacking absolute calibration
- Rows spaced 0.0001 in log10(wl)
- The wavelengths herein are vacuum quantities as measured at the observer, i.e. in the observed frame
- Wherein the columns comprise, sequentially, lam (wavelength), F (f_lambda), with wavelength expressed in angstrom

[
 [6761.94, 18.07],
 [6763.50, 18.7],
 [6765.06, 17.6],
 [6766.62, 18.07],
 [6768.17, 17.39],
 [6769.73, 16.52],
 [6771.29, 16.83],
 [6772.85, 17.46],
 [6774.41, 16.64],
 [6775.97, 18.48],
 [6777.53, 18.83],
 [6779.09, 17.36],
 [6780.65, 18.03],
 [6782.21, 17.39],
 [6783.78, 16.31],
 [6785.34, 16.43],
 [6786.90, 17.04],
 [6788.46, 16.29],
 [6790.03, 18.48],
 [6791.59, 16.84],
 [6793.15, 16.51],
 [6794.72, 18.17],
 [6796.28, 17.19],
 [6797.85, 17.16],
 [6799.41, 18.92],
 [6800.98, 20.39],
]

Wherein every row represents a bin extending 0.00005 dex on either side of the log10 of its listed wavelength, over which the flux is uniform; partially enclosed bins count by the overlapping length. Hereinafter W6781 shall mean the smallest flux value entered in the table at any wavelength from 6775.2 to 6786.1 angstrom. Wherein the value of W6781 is 16.31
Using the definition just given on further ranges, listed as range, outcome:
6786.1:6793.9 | 16.29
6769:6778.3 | 16.52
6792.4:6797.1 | 16.51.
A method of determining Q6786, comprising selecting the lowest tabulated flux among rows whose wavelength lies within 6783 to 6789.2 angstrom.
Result 16.29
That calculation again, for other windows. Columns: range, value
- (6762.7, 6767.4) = 17.6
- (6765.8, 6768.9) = 17.39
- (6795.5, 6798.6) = 17.16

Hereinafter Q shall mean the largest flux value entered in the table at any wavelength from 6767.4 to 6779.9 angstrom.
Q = 18.83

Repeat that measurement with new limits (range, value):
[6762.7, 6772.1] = 18.7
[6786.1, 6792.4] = 18.48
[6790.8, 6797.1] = 18.17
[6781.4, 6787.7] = 17.39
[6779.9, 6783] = 18.03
